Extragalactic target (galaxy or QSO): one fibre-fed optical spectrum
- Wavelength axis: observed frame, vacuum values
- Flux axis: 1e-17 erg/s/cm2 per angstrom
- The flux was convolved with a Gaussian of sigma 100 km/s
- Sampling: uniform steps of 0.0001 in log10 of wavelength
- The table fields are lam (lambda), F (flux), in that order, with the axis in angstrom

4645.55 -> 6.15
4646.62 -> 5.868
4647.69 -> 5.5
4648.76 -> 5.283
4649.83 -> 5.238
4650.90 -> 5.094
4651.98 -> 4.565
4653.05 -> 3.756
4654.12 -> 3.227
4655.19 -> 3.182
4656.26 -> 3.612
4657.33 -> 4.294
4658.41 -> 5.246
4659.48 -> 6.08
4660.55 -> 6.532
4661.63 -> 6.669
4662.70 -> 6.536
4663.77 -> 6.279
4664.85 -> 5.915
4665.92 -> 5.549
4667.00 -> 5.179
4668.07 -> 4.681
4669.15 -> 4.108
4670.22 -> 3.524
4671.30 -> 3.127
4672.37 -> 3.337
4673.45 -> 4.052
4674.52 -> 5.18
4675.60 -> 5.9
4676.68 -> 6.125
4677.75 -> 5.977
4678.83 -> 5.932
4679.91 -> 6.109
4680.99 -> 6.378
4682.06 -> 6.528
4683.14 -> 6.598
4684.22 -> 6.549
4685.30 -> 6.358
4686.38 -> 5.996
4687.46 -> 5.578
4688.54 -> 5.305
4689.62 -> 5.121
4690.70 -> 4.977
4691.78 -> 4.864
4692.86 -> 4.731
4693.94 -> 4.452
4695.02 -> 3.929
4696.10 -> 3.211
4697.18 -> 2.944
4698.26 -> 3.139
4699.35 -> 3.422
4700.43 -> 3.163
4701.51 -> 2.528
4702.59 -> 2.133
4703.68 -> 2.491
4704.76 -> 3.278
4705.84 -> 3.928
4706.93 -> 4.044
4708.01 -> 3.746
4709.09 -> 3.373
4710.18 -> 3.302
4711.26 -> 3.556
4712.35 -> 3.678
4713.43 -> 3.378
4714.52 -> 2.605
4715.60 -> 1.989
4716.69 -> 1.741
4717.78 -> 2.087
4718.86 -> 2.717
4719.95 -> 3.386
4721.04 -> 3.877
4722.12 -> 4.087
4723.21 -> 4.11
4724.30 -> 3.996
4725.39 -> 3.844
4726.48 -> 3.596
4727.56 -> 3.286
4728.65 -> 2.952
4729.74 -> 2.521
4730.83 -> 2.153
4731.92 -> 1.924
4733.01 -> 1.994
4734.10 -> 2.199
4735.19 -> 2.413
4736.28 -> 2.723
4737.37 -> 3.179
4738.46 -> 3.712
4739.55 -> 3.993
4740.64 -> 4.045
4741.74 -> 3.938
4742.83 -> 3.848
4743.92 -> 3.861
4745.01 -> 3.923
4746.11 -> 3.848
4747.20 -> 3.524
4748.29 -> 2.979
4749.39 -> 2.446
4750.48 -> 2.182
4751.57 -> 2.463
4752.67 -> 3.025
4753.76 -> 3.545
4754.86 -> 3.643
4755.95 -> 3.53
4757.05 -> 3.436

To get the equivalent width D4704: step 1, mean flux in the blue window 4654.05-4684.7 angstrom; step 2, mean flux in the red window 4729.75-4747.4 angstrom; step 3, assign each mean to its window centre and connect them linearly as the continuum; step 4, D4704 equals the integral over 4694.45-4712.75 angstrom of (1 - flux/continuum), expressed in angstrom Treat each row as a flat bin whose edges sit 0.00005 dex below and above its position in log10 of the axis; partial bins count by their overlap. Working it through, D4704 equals 4.1 angstrom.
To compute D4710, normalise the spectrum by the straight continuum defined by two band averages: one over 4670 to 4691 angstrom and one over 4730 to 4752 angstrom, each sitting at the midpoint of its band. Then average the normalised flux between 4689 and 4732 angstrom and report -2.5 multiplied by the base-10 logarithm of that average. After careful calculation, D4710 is 0.25 mag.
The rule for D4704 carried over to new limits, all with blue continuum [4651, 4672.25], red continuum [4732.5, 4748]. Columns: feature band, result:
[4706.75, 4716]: 1.5 angstrom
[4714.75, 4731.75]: 2.9 angstrom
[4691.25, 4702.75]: 1.7 angstrom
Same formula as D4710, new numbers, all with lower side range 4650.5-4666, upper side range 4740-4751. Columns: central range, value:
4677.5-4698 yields -0.16 mag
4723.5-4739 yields 0.27 mag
